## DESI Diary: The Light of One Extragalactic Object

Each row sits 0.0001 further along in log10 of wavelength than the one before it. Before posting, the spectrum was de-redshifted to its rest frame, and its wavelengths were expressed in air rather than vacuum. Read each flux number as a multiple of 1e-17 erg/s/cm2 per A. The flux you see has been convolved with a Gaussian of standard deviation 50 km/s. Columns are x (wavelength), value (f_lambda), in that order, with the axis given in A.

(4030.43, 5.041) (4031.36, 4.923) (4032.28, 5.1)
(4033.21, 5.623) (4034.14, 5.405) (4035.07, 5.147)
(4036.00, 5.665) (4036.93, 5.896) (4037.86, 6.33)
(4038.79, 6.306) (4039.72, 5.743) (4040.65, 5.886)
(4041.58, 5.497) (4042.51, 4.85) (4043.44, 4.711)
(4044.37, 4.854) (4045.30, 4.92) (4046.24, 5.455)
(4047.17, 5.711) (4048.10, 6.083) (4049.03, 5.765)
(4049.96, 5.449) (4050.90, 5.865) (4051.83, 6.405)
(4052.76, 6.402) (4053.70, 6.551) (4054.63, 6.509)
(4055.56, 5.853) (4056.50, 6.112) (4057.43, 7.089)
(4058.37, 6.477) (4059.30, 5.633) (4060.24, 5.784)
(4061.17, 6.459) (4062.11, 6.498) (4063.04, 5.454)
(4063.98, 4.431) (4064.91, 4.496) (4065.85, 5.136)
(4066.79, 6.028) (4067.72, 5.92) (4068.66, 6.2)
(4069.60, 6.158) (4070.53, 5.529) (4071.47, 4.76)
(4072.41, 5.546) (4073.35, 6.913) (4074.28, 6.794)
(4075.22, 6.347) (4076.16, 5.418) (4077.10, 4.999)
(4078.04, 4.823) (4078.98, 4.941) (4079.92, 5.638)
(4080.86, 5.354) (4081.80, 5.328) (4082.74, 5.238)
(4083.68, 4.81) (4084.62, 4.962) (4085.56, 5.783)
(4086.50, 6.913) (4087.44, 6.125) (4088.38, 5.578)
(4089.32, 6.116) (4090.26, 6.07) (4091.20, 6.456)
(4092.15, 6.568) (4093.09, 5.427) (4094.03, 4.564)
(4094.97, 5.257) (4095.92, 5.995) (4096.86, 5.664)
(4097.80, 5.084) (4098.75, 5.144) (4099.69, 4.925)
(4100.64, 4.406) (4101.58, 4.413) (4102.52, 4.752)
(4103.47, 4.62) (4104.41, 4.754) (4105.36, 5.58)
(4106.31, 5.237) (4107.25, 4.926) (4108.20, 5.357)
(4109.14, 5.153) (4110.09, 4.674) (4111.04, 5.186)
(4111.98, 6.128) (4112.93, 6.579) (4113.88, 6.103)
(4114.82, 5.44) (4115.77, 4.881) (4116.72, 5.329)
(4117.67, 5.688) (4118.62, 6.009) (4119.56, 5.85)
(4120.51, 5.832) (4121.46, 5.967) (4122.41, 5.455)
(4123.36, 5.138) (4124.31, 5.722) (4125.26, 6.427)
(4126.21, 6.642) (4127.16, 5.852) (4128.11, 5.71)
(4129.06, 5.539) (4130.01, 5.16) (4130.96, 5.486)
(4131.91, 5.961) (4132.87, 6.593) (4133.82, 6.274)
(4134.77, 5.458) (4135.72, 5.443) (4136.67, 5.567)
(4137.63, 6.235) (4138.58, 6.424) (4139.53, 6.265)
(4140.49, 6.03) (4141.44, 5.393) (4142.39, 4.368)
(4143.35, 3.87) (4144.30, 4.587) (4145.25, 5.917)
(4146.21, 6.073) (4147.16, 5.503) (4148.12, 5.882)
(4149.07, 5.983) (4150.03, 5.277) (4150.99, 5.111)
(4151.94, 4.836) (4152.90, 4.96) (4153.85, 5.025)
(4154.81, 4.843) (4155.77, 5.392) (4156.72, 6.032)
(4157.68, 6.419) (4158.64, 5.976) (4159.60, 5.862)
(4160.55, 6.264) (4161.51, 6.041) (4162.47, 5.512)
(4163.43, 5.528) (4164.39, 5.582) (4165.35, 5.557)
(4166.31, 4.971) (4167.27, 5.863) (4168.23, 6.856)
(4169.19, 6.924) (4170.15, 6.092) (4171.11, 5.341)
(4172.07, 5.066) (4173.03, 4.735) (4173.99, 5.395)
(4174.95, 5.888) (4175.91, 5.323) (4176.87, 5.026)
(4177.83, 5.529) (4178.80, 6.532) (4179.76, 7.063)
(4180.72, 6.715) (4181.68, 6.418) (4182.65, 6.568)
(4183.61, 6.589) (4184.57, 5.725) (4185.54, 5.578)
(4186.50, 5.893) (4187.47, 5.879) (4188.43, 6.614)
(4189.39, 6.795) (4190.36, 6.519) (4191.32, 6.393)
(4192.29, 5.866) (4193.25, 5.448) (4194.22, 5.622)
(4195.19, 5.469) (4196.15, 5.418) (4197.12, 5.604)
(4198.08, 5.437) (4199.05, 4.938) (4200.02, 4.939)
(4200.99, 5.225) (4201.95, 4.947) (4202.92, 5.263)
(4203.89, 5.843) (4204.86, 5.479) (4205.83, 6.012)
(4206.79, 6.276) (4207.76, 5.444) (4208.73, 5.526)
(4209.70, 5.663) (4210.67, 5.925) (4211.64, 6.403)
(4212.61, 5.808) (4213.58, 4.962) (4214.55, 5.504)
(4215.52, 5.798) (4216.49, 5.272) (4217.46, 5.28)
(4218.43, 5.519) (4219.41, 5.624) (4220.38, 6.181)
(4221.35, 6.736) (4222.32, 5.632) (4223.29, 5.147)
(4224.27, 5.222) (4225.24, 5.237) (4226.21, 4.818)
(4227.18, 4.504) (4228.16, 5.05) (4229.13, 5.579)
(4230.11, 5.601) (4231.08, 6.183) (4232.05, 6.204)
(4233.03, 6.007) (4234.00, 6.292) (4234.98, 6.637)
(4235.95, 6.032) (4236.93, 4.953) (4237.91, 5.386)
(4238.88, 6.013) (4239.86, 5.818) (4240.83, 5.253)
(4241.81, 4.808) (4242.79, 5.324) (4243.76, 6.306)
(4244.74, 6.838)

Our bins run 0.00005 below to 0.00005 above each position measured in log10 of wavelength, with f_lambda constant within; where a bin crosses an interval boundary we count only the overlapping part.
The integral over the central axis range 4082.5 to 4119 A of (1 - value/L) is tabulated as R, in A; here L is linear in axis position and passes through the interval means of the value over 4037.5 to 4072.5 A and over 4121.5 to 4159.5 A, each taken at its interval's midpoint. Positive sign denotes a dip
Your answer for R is 1.6 A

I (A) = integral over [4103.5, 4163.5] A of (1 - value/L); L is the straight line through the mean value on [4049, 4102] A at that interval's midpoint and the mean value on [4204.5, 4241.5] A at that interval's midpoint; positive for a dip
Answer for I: 0.91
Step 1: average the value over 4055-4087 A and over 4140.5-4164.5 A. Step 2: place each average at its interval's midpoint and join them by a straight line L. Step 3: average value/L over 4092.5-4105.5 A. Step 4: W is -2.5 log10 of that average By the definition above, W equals 0.12 mag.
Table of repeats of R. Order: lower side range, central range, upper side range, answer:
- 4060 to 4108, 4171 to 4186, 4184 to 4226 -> -0.6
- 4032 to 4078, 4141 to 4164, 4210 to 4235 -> 1.0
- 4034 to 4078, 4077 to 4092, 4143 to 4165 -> 0.2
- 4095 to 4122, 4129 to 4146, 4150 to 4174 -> -0.3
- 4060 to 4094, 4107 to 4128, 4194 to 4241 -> 0.0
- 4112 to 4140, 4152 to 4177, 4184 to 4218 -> 0.5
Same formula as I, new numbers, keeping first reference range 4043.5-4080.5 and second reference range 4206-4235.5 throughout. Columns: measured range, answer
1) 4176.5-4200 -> -1.1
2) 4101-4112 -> 1.4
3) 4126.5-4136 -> -0.1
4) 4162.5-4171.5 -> -0.2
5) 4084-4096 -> -0.1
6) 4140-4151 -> 0.7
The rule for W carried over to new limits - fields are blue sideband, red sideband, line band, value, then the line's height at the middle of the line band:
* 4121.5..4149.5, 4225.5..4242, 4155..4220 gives -0.024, 5.65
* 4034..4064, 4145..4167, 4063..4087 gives 0.043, 5.76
